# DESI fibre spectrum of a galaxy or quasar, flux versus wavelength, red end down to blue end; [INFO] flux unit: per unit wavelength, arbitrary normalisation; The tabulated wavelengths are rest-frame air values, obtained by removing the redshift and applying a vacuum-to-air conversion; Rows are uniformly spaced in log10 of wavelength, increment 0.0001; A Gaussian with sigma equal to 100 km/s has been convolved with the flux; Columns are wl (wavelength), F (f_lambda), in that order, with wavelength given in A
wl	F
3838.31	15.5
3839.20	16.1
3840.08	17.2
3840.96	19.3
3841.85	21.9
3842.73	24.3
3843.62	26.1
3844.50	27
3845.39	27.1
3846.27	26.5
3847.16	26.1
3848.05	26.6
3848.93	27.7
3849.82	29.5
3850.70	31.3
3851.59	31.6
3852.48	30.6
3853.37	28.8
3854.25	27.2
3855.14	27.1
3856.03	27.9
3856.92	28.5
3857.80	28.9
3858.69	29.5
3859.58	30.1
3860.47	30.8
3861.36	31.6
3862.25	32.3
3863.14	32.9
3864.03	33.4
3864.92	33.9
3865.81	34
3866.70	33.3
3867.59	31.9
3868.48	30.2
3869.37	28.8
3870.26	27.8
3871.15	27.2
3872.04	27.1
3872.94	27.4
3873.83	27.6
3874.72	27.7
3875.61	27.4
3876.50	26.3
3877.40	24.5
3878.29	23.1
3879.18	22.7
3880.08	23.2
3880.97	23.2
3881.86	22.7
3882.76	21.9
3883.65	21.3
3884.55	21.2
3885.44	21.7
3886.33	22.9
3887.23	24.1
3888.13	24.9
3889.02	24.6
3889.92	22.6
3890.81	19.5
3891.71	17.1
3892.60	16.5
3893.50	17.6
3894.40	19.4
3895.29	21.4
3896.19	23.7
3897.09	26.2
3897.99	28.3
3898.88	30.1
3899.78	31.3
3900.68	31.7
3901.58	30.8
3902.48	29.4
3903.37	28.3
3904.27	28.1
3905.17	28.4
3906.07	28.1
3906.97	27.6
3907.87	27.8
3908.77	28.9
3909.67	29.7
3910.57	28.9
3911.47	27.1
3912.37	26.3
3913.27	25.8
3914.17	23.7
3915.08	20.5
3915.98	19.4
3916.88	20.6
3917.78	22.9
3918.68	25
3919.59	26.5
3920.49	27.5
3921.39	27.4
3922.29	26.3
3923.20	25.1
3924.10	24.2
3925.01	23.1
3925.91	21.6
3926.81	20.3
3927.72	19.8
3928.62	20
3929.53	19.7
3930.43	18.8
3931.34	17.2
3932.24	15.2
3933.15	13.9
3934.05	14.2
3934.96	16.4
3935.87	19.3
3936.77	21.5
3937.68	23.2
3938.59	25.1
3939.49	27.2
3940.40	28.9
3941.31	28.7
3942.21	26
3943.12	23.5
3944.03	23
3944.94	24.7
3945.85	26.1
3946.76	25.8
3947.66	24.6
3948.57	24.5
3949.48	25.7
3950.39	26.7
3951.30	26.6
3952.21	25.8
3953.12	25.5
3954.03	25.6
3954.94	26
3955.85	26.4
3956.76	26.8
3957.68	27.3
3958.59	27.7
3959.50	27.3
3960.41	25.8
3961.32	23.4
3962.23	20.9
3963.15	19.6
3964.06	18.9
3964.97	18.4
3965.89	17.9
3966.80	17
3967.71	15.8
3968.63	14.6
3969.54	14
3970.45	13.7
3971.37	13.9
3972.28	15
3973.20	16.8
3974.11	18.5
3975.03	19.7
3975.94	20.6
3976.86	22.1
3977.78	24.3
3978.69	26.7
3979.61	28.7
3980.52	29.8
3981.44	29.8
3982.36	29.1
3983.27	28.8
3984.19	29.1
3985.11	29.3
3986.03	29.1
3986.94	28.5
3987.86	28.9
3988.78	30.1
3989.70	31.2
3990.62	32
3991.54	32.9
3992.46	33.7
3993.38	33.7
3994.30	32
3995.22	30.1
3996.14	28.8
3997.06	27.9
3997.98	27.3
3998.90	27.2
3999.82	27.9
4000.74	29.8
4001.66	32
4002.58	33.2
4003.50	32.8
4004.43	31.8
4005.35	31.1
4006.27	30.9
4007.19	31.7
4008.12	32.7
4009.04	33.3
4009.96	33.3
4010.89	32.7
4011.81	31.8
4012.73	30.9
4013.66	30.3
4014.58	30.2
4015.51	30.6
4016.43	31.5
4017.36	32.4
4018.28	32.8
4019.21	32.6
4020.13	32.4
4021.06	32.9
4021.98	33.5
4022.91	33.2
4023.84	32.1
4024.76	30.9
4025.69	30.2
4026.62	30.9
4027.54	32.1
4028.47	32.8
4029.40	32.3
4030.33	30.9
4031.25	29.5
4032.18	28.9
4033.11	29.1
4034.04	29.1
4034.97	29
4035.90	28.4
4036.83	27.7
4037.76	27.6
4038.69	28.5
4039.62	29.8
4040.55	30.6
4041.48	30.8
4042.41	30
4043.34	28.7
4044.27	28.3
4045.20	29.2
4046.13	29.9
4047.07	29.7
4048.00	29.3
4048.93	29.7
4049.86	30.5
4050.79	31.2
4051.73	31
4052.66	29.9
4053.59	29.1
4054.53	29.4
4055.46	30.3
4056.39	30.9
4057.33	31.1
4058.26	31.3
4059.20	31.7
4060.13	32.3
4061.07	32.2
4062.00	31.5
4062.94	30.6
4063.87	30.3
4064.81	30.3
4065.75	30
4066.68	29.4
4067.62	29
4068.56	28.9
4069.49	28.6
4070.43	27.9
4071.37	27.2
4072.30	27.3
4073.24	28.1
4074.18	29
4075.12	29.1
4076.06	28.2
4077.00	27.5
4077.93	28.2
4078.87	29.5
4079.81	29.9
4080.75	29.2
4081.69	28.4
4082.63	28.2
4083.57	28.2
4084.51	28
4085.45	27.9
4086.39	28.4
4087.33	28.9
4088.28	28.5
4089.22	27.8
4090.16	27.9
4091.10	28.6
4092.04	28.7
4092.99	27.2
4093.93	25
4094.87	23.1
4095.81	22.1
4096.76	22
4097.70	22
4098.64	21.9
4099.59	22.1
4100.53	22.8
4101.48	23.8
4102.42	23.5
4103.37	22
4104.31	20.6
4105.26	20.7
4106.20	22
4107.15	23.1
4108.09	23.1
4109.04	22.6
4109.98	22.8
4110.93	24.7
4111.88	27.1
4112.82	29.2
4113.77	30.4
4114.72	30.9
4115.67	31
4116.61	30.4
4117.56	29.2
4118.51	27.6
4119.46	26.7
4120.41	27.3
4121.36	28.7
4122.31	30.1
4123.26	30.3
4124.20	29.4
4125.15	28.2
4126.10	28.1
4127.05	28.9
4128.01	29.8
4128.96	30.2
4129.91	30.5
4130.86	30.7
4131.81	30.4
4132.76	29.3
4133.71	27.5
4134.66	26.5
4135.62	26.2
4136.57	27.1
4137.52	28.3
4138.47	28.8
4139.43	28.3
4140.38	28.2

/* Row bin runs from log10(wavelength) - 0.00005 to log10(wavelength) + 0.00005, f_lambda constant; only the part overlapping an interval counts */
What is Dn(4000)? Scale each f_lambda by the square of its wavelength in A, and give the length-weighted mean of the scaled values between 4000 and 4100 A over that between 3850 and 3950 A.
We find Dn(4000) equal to 1.26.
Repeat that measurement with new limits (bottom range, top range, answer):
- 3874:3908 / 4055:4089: 1.30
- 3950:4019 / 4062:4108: 1.04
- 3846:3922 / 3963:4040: 1.12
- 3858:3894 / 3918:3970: 0.90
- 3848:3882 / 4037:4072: 1.15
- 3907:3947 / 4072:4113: 1.20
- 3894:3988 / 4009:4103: 1.29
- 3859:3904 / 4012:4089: 1.24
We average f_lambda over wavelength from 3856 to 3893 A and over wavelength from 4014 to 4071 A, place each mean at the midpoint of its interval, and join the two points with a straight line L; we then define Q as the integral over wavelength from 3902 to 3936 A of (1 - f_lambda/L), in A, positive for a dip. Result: 4.9 A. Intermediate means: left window 26.5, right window 30.4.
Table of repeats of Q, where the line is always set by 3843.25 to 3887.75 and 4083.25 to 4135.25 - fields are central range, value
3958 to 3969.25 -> 2.8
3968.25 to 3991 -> 2.5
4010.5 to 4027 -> -2.9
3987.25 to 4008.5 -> -2.9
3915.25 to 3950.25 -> 5.9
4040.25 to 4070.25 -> -3.6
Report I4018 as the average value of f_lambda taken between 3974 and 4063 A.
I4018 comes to 30.1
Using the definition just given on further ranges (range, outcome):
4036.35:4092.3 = 29.3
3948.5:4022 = 27.1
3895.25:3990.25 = 24.2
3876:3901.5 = 23.5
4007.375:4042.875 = 31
